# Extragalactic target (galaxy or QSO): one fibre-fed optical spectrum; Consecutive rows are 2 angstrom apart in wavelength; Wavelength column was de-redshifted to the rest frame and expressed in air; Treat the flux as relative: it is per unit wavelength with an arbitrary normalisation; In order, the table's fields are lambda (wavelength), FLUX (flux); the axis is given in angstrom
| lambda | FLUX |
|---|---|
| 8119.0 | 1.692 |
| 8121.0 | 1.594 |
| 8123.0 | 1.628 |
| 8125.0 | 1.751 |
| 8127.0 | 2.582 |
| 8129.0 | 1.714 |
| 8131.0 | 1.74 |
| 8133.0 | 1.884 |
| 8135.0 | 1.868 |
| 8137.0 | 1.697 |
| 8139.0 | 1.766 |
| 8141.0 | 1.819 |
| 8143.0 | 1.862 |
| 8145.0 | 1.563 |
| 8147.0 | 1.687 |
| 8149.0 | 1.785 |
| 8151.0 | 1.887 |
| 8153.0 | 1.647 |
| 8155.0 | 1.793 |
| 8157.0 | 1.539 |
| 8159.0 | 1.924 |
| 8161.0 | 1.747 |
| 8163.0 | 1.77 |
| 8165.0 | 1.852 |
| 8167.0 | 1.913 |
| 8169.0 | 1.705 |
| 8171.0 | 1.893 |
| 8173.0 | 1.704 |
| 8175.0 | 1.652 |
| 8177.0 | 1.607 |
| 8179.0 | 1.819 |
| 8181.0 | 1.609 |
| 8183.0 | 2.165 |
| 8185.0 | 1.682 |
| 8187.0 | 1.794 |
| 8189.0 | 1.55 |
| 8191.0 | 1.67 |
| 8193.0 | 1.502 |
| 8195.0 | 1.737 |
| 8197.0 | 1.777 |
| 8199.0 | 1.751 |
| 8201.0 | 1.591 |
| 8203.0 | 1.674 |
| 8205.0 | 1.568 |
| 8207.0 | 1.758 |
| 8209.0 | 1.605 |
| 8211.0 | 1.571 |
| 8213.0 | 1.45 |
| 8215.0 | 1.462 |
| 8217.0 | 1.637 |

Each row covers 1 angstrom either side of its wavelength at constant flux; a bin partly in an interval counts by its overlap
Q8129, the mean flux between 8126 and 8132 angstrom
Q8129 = 2.01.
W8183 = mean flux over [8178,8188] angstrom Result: 1.81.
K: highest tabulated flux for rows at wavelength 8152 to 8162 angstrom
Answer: 1.924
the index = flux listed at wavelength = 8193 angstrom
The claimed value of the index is 1.502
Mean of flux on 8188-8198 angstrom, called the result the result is 1.65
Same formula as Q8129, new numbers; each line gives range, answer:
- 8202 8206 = 1.62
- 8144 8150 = 1.68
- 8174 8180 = 1.69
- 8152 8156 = 1.72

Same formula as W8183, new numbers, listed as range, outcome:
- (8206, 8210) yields 1.68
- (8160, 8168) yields 1.82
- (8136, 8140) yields 1.73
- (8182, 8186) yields 1.92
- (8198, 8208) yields 1.67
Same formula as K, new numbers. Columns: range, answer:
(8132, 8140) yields 1.884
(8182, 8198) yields 2.165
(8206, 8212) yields 1.758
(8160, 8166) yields 1.852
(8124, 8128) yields 2.582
